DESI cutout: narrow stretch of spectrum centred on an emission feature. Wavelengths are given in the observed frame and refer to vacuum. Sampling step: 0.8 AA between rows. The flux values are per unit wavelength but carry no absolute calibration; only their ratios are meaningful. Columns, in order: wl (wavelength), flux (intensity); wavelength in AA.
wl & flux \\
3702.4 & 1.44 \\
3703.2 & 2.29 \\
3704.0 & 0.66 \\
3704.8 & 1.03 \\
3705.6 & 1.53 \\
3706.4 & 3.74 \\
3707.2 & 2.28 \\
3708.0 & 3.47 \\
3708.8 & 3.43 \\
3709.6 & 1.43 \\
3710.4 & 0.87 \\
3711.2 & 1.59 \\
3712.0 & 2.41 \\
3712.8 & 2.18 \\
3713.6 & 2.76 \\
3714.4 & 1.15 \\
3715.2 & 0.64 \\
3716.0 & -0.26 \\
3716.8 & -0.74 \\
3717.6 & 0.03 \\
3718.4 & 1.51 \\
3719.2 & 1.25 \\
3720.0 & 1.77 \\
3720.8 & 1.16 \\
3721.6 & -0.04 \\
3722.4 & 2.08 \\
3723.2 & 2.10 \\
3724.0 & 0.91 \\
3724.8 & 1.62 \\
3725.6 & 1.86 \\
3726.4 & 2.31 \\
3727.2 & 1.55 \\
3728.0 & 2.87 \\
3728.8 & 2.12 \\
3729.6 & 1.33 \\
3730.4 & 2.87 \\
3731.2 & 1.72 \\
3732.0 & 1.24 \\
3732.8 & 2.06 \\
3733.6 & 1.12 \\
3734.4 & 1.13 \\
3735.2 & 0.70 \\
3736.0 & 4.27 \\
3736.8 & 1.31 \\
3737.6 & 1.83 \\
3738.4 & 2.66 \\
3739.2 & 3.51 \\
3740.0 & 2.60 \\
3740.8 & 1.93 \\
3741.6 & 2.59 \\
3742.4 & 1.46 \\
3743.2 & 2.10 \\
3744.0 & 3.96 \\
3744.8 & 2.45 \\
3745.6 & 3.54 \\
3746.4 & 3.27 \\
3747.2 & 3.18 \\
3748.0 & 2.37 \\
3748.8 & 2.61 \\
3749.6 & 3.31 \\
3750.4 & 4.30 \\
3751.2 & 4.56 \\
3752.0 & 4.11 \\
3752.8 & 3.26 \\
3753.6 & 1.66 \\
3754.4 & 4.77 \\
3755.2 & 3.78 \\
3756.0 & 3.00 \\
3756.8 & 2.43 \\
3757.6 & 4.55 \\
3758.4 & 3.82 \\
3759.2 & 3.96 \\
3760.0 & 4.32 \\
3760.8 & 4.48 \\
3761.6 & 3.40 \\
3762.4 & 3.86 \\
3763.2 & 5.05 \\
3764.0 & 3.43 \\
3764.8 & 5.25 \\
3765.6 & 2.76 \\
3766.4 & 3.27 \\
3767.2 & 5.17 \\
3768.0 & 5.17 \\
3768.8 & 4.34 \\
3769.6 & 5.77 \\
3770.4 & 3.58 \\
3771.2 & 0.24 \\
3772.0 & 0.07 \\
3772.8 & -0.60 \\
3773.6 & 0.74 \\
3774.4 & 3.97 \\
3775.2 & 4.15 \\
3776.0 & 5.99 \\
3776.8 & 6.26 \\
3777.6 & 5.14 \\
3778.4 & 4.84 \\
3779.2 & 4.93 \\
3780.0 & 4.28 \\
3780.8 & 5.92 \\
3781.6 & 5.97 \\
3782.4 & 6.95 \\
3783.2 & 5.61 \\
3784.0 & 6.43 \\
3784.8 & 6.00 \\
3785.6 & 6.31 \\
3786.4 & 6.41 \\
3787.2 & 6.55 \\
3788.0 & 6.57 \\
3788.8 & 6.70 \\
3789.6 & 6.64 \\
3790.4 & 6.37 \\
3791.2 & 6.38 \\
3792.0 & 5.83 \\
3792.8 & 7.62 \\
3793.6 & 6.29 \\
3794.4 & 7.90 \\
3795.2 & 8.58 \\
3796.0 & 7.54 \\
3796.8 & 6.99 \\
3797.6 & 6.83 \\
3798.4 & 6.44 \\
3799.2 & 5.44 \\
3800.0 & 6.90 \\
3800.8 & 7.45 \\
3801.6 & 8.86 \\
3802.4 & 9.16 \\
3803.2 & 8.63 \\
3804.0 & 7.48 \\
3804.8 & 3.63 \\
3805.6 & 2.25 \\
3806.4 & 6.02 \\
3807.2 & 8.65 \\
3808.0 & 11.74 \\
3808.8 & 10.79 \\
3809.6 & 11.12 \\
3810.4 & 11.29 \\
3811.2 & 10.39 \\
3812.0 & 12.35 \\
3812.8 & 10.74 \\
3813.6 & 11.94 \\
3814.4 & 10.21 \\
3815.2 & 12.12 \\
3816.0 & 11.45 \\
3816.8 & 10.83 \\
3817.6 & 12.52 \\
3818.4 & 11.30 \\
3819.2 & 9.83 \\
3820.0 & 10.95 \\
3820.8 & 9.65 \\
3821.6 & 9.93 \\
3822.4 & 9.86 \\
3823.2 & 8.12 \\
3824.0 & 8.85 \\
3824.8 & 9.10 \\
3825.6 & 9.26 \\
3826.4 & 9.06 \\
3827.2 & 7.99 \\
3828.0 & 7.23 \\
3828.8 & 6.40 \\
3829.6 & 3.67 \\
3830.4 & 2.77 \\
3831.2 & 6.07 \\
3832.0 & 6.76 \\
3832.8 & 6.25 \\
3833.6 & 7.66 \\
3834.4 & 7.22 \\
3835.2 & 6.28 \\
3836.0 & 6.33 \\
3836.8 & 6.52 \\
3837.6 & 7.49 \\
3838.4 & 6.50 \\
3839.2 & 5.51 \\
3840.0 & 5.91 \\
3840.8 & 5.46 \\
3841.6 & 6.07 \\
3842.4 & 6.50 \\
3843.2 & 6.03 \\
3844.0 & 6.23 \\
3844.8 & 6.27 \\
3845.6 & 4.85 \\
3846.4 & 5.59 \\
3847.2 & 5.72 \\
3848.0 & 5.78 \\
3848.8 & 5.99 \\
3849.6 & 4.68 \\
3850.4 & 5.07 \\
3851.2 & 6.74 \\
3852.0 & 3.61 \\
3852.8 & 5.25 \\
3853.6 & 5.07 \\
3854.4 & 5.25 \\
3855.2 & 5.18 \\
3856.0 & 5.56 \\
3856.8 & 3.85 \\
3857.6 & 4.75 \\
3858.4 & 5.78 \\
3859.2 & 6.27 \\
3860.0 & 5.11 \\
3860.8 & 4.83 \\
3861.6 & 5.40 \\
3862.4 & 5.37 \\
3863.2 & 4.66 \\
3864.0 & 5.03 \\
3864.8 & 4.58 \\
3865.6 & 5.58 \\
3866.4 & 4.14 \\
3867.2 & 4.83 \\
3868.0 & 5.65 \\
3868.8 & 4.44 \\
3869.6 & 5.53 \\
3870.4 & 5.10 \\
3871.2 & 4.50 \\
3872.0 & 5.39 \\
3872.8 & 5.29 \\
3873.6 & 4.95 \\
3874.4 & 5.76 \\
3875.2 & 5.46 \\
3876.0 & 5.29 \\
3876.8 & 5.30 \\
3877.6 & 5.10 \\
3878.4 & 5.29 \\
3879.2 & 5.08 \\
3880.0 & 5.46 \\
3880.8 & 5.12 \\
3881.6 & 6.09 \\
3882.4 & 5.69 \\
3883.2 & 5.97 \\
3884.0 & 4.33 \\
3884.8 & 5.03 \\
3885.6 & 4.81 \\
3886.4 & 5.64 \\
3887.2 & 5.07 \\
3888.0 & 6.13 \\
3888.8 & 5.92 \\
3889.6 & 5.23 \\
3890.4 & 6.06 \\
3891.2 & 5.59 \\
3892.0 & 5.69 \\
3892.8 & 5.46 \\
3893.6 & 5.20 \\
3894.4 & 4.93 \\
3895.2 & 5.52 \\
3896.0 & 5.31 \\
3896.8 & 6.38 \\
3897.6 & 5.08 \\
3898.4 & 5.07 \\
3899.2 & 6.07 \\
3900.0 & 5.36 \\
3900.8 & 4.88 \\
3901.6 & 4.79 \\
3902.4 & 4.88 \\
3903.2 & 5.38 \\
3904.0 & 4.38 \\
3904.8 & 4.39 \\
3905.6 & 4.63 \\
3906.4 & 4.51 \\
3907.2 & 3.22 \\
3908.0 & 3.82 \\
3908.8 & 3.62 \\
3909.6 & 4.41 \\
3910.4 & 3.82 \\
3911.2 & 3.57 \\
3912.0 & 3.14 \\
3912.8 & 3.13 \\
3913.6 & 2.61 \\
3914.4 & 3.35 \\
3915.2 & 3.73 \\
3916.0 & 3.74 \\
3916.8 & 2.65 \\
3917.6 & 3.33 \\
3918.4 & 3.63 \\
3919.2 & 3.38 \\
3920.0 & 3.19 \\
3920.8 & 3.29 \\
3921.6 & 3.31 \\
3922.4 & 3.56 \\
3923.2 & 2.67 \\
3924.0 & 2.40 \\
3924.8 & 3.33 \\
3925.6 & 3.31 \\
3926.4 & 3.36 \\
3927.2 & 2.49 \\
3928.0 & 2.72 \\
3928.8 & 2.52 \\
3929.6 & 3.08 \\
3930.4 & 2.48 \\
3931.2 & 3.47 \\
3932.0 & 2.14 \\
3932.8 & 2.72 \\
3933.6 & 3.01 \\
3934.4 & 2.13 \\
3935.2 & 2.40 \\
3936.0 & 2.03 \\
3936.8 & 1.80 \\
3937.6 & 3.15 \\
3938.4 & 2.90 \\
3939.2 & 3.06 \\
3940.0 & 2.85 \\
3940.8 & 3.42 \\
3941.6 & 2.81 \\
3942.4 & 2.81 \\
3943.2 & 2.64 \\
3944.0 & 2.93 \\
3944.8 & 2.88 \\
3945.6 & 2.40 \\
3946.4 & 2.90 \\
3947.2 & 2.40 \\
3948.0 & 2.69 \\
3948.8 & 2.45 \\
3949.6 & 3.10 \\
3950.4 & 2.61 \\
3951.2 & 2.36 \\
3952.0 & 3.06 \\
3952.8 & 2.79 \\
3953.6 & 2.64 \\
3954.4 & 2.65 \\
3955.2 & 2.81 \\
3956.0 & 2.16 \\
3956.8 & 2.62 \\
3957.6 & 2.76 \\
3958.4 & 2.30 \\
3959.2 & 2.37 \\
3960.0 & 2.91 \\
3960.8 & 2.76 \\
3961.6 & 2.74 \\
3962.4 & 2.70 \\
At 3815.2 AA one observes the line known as Ly-alpha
